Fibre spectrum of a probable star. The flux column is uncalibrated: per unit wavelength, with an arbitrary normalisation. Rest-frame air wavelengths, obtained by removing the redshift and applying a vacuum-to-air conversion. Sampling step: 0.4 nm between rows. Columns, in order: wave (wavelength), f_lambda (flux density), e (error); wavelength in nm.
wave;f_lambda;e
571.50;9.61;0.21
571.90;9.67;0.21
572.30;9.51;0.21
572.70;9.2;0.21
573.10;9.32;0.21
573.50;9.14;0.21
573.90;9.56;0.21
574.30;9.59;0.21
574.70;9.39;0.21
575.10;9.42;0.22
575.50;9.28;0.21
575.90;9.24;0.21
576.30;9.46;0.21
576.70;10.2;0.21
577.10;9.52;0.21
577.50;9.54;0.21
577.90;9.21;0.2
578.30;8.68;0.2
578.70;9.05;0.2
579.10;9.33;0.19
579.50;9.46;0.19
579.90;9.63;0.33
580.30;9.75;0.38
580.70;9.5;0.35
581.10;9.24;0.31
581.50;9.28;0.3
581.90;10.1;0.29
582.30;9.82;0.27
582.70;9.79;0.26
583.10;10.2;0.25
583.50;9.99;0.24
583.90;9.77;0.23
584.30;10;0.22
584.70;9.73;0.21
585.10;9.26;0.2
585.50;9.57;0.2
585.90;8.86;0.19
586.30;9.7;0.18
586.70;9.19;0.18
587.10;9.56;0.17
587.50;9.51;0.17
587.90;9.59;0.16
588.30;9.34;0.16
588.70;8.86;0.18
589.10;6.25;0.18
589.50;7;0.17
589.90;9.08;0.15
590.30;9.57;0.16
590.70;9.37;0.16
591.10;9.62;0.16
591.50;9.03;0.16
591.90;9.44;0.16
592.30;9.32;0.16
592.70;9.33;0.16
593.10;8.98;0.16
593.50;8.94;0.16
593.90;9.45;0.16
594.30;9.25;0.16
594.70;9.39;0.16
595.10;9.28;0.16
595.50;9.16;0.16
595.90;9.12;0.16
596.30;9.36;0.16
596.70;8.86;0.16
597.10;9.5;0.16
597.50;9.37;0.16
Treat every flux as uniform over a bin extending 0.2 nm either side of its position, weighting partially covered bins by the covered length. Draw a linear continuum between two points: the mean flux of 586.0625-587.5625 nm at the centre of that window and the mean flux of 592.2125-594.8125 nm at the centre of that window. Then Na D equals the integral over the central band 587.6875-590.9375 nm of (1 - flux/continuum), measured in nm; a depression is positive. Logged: 0.25 nm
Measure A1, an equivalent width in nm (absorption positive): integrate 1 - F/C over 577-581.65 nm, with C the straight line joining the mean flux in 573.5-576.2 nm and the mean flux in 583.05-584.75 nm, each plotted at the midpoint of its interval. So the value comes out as 0.15 nm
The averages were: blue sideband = 9.39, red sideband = 9.93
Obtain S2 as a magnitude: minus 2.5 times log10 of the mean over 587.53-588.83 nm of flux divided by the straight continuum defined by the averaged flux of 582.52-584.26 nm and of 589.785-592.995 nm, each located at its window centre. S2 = 0.03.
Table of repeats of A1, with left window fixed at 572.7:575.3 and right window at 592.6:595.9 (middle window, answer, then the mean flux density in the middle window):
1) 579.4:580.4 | -0.030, 9.62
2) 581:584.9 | -0.208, 9.81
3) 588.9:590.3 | 0.228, 7.75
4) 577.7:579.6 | 0.044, 9.13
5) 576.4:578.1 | -0.045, 9.61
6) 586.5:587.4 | -0.011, 9.39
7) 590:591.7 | -0.025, 9.38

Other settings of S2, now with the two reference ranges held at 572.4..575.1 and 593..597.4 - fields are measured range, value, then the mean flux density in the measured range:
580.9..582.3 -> -0.03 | 9.58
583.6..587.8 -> -0.03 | 9.53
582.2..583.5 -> -0.07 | 9.95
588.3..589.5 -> 0.19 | 7.76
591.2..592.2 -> 0.00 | 9.28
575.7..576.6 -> -0.01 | 9.44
